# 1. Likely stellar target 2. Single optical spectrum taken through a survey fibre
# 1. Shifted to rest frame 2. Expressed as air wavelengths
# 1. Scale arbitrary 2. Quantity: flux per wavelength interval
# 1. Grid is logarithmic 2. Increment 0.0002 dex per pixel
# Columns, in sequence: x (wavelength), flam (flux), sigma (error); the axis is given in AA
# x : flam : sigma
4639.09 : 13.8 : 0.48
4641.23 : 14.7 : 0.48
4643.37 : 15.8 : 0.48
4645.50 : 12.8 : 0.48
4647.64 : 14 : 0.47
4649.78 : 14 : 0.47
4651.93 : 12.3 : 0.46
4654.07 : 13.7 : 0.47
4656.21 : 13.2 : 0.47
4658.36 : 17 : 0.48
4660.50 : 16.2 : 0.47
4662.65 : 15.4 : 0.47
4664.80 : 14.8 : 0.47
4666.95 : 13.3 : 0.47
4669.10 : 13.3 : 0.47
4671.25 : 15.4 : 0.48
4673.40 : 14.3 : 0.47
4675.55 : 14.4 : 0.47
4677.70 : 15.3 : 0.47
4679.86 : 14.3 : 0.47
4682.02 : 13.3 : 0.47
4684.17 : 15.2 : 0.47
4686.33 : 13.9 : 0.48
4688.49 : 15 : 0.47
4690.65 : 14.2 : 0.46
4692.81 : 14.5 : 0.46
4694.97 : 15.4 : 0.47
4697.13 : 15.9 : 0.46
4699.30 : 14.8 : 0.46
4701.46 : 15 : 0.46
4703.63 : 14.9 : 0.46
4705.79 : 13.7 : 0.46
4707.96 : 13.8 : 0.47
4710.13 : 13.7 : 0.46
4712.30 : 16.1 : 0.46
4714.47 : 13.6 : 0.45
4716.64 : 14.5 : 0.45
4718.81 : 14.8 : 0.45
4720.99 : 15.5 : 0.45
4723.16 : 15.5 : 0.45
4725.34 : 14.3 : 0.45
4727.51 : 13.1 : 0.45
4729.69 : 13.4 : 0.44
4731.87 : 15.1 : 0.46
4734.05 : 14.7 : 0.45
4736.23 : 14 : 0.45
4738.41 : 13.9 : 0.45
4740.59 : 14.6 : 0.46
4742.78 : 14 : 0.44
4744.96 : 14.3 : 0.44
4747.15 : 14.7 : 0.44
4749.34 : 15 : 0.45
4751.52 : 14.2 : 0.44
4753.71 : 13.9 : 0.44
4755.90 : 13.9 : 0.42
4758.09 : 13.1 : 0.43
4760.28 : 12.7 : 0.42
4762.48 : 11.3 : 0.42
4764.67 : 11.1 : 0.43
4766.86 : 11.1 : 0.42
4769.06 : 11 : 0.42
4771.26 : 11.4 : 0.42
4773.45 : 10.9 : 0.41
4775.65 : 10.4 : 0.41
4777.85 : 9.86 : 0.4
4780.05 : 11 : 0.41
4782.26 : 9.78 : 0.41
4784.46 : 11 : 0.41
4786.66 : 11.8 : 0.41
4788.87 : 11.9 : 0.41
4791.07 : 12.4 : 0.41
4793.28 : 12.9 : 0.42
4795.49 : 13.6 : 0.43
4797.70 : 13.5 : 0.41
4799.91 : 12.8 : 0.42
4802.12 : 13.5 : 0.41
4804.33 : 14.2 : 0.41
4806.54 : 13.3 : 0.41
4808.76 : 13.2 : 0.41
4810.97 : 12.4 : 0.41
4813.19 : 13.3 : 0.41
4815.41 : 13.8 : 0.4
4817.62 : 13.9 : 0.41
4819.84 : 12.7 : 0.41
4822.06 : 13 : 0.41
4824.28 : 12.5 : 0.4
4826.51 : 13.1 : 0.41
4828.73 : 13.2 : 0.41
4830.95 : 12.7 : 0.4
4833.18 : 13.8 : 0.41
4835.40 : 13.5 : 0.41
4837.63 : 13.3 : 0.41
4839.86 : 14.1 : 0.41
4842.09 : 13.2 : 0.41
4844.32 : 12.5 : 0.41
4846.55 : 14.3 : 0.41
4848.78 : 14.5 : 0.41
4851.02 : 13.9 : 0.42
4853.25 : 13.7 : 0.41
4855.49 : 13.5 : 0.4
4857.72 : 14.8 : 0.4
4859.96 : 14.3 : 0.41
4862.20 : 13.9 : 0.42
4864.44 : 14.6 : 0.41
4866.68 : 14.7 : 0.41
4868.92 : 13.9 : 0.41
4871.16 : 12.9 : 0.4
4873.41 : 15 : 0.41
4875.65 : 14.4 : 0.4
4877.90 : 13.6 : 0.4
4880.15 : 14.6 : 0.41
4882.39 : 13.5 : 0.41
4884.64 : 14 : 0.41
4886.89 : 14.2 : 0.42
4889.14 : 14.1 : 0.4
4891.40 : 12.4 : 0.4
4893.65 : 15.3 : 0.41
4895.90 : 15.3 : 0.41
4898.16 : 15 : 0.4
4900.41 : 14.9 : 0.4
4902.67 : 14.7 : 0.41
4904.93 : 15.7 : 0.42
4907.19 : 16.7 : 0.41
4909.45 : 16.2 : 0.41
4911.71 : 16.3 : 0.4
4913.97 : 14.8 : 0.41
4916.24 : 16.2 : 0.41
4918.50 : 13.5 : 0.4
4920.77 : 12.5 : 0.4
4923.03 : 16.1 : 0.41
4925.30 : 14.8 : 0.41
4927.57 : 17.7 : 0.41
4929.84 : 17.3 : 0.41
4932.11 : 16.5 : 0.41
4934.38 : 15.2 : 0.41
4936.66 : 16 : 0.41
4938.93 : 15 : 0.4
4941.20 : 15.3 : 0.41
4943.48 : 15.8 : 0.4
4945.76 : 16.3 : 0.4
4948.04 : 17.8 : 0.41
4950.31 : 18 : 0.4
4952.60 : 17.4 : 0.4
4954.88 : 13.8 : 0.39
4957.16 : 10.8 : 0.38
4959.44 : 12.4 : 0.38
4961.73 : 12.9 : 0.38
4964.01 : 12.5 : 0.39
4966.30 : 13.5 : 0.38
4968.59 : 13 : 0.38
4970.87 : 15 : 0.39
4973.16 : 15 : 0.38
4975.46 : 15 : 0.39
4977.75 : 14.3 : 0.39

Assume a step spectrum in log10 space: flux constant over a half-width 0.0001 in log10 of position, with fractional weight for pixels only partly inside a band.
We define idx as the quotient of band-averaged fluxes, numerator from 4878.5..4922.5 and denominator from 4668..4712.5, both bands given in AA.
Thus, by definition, 1.01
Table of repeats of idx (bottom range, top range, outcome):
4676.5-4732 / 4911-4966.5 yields 1.04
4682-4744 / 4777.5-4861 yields 0.90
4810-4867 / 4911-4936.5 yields 1.14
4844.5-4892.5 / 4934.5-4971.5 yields 1.05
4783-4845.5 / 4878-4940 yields 1.16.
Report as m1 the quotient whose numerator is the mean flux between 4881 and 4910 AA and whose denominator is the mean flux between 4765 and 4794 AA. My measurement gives 1.32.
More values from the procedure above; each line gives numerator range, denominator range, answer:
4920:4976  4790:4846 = 1.14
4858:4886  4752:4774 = 1.17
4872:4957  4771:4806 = 1.27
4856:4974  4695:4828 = 1.11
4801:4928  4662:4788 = 1.03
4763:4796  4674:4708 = 0.77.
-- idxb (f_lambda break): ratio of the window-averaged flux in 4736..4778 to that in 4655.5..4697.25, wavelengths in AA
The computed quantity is 0.9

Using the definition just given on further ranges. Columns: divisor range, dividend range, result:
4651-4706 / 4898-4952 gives 1.08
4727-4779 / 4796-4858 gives 1.03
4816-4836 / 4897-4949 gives 1.19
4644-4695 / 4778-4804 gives 0.85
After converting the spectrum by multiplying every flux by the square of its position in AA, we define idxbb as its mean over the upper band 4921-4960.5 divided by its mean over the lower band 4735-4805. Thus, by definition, 1.3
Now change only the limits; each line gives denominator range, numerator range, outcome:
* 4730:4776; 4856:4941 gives 1.20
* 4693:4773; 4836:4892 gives 1.06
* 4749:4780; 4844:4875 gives 1.22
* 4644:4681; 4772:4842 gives 0.94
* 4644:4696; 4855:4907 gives 1.09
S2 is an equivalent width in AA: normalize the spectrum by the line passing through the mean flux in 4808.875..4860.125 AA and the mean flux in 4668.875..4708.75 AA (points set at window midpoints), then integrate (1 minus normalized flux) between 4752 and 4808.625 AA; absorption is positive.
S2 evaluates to 7.1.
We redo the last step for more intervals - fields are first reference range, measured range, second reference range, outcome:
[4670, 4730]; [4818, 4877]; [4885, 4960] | 5.3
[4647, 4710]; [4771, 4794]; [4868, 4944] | 5.5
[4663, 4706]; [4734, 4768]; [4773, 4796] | -2.8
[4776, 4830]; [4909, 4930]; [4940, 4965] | -1.6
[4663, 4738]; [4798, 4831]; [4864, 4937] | 3.5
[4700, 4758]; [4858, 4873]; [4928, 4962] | 0.9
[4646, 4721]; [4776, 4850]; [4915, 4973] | 9.6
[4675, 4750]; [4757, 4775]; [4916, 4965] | 3.8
